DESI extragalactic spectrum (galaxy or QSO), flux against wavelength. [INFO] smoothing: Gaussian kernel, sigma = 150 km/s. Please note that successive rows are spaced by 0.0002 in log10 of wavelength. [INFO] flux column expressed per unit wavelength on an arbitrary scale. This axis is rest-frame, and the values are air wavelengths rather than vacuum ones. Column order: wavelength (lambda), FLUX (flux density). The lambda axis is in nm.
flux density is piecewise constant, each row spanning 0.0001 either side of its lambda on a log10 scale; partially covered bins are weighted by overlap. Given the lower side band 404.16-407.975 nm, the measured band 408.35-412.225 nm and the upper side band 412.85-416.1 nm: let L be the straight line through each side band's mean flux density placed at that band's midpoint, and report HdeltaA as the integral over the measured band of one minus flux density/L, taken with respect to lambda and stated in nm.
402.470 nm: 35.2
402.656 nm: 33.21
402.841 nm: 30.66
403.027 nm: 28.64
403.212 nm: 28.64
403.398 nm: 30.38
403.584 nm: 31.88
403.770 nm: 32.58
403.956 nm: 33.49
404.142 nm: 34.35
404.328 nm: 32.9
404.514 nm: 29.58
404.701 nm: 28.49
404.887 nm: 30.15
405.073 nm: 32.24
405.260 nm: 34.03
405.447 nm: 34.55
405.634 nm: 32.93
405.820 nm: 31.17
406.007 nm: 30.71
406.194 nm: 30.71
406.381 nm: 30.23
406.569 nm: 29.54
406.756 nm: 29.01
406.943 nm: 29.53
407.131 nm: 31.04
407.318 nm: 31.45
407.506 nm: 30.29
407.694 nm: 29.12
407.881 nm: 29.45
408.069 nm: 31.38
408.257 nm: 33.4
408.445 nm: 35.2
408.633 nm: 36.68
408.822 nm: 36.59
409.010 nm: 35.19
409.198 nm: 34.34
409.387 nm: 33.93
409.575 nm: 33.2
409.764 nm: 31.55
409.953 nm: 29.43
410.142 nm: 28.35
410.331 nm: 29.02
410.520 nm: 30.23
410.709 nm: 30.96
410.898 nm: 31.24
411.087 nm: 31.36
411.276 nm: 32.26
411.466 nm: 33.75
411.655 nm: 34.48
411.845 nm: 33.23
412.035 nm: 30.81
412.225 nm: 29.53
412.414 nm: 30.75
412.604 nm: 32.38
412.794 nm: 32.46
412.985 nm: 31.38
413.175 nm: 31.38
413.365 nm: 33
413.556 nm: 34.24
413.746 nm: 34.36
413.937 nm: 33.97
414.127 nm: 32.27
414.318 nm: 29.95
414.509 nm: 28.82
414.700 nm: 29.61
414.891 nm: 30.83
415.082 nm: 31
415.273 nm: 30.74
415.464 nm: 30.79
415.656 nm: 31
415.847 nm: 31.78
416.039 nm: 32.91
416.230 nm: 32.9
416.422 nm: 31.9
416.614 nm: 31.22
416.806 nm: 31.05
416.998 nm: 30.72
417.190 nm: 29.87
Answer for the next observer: -0.153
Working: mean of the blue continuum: 30.9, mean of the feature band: 32.5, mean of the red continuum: 31.6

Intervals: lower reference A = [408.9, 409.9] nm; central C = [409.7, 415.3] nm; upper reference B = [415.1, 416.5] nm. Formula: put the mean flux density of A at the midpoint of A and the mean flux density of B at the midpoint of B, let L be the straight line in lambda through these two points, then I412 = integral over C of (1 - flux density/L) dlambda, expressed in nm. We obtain 0.20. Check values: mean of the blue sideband 33.5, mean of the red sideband 31.7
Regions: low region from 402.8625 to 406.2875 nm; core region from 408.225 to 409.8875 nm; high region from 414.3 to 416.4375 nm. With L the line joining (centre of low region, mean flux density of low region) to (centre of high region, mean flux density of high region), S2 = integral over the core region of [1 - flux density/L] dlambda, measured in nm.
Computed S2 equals -0.164 nm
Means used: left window 31.5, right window 31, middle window 34.4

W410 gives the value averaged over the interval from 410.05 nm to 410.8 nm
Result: 29.6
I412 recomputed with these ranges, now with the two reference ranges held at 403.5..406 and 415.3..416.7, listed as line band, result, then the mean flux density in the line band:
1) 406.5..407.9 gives 0.09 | 30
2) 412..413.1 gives 0.02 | 31.2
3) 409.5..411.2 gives 0.07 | 30.6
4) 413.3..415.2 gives 0.00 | 31.8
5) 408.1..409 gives -0.09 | 35.1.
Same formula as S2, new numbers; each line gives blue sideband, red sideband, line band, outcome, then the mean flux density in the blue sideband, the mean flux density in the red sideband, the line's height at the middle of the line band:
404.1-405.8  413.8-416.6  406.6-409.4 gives -0.044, 32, 31.4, 31.8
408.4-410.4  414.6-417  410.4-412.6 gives 0.052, 33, 31.3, 32.5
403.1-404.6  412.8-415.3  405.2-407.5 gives 0.039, 31.7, 31.7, 31.7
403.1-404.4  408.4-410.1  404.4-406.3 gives 0.061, 32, 33.8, 32.5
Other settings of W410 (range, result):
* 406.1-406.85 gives 29.9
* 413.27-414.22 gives 33.6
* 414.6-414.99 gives 30.2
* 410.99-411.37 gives 31.9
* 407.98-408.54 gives 33.4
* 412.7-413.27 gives 31.7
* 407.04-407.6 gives 30.9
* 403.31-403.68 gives 31.1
